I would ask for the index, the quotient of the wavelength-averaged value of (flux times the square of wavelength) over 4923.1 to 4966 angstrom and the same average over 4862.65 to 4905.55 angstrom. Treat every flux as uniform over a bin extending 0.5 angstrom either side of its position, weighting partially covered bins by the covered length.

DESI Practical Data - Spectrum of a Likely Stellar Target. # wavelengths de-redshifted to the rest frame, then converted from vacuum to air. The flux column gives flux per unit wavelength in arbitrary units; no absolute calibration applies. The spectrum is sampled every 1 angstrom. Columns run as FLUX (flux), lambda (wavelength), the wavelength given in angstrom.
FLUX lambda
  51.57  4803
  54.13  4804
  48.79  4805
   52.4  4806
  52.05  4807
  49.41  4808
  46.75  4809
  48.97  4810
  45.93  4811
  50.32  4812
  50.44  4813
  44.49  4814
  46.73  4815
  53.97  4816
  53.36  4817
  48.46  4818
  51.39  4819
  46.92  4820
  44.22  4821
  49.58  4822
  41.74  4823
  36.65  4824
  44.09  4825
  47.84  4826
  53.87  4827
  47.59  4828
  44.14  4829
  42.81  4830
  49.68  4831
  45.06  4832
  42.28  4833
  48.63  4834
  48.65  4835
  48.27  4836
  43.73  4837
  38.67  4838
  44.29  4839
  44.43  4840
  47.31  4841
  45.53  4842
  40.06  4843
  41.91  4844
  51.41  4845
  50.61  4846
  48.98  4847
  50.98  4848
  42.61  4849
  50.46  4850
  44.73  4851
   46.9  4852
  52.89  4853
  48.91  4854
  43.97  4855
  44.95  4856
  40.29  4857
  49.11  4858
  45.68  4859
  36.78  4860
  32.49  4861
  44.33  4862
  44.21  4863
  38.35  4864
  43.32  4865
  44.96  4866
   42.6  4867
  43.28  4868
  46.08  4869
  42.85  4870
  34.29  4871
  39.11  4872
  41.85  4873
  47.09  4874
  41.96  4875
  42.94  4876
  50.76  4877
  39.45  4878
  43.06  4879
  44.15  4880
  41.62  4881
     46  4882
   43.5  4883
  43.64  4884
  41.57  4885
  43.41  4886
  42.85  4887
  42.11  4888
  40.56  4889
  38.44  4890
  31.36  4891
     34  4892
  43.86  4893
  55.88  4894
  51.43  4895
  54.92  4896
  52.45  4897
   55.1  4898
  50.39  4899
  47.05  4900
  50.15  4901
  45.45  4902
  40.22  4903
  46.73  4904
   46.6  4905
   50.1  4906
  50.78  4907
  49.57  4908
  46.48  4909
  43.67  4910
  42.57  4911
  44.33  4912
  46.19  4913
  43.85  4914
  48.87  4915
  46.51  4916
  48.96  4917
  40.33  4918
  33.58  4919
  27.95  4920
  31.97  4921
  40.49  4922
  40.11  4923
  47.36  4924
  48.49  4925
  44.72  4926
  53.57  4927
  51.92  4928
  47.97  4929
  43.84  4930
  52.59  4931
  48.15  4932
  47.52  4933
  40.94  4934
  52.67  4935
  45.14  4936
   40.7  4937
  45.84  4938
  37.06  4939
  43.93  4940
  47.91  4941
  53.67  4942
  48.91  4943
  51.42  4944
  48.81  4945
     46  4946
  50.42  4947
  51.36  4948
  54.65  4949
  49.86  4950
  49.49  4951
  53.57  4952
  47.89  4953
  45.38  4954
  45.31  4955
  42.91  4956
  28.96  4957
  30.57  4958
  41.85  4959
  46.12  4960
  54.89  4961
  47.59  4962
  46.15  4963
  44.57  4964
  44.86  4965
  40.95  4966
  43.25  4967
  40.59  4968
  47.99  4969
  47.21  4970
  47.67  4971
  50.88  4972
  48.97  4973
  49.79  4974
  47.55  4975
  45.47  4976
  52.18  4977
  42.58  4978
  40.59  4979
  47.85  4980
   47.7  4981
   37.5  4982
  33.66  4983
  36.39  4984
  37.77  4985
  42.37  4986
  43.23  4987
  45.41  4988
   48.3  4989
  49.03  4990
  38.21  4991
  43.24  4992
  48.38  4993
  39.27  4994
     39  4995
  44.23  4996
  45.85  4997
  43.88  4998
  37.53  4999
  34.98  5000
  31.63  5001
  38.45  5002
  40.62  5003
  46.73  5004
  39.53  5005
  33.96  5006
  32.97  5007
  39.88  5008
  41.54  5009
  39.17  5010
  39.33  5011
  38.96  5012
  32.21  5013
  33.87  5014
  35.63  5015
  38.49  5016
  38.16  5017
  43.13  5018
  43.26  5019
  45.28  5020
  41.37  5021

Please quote 1.08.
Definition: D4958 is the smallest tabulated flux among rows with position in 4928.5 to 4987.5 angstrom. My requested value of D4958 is 28.96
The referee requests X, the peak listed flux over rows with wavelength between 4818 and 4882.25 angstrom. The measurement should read 53.87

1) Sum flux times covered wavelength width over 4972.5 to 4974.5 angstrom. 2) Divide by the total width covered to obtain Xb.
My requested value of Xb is 49.4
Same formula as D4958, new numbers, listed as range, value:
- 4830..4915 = 31.36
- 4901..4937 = 27.95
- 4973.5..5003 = 31.63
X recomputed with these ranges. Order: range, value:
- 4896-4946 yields 55.1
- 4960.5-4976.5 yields 54.89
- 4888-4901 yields 55.88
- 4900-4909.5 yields 50.78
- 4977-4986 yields 52.18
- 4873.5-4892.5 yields 50.76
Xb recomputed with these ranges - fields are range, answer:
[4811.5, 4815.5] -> 48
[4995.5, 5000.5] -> 41.3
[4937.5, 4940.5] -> 42.3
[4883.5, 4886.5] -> 42.9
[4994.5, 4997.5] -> 43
